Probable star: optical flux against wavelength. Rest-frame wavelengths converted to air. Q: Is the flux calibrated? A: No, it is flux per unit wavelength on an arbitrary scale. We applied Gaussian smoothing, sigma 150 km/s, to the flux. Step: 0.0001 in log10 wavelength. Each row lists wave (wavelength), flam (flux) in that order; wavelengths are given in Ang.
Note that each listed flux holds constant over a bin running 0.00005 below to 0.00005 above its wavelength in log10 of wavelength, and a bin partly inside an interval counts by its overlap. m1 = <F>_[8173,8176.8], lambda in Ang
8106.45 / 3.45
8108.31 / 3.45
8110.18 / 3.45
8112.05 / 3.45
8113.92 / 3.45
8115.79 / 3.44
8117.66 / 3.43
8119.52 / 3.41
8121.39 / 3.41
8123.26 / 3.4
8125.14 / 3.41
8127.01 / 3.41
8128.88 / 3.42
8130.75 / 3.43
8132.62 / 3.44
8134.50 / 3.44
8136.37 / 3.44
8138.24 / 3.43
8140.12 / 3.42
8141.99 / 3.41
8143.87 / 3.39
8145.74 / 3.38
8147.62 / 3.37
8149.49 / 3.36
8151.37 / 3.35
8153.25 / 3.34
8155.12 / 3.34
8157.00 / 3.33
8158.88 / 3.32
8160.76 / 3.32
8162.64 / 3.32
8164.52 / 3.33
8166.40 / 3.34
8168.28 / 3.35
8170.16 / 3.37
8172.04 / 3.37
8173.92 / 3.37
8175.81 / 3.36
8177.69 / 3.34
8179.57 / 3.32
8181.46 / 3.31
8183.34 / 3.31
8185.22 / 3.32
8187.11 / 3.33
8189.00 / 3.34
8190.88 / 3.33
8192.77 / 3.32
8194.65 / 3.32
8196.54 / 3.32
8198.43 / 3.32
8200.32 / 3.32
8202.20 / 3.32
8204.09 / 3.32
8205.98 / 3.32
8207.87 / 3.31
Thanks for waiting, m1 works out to 3.36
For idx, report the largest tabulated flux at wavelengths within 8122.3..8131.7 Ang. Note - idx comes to 3.43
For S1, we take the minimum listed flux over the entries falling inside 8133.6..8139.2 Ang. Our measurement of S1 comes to 3.43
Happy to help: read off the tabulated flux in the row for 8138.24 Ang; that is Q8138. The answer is 3.43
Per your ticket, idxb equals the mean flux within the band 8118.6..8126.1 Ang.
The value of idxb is 3.4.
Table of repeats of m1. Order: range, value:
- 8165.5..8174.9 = 3.36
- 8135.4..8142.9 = 3.43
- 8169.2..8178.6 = 3.36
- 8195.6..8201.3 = 3.32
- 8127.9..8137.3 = 3.43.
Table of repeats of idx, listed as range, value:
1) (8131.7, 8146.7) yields 3.44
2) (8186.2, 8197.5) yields 3.34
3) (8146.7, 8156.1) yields 3.37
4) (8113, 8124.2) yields 3.45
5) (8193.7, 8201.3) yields 3.32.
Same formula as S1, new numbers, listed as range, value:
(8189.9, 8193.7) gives 3.32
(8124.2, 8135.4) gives 3.41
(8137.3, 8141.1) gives 3.42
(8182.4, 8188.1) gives 3.31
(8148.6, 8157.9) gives 3.33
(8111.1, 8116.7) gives 3.44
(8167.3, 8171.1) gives 3.35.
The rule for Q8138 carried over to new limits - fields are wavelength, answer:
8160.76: 3.32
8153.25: 3.34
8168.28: 3.35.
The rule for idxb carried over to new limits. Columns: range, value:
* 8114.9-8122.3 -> 3.43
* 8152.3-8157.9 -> 3.34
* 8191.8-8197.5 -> 3.32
